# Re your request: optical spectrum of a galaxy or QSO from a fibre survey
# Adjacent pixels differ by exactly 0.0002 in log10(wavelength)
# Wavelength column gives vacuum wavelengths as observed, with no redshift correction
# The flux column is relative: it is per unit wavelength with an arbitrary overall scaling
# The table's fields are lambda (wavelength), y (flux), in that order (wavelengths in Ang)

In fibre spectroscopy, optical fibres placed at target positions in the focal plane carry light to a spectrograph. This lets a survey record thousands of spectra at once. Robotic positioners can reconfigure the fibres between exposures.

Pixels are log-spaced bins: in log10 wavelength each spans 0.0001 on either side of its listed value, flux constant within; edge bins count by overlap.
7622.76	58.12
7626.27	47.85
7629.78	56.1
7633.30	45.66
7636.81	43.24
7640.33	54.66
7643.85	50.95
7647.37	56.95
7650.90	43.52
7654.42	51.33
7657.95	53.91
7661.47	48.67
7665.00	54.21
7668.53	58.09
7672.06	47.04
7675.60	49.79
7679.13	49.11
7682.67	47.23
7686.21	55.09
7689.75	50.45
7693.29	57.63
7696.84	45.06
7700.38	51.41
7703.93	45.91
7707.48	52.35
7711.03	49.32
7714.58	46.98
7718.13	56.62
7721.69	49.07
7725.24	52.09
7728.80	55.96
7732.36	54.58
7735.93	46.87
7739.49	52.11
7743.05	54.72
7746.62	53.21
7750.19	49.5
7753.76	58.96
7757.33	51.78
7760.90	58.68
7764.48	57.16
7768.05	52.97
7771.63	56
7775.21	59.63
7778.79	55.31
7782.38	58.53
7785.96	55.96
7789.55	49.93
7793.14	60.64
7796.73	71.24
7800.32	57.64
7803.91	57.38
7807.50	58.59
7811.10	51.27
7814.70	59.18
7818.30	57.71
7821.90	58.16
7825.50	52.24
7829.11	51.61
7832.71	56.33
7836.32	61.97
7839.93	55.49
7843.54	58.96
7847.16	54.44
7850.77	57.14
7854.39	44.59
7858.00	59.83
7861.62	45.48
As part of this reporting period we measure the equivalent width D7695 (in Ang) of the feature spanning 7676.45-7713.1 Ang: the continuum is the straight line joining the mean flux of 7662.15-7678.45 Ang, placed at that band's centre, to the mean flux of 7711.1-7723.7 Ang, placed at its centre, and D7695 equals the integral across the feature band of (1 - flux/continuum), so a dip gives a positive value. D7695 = 0.7 Ang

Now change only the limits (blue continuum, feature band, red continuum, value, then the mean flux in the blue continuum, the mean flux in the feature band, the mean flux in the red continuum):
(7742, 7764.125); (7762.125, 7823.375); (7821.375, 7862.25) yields -3.1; 54.6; 57.5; 54.8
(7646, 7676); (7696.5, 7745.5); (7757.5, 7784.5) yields 2.8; 51.5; 51.1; 56.6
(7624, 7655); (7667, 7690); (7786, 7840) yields 0.4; 50.1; 50.9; 57.3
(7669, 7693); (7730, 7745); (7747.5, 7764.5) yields 0.5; 50.7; 52.2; 54.9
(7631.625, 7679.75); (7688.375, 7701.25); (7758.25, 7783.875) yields 0.4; 50.6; 51.1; 56.7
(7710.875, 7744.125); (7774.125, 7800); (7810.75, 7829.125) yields -2.1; 51.9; 58.7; 55.6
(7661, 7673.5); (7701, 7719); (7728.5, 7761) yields 1.0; 52.5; 50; 53.3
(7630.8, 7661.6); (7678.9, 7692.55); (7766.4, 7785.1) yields 0.2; 50.1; 51.2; 56.5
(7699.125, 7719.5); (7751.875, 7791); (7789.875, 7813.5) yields 0.1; 50.3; 55.9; 58.9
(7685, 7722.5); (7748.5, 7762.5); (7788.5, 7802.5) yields 0.4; 50.9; 54.7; 60.3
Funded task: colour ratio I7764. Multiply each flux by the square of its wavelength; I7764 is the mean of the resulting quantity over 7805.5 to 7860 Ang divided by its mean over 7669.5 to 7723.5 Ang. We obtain 1.15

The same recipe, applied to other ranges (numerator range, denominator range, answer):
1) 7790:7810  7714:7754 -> 1.16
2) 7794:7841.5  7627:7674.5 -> 1.18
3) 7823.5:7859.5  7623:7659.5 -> 1.15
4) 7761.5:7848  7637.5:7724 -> 1.16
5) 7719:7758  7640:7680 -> 1.05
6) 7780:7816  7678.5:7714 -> 1.18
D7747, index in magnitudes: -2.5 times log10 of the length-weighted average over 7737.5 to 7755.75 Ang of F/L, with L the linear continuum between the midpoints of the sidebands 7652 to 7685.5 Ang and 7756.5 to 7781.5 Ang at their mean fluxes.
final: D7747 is 0.03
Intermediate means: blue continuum 51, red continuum 56.2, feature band 53.6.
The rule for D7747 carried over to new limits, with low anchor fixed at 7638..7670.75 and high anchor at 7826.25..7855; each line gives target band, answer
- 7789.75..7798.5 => -0.16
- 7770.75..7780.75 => -0.05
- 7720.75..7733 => 0.01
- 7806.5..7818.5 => -0.03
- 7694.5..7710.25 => 0.09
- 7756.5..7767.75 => -0.04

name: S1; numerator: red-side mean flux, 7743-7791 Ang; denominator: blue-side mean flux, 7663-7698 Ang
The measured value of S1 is 1.07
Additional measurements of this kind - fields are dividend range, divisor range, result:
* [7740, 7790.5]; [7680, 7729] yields 1.08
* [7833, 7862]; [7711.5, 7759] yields 1.05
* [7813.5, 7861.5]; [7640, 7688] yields 1.08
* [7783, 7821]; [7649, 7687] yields 1.15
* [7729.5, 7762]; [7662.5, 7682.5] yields 1.04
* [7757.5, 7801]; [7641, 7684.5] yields 1.13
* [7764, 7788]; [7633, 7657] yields 1.13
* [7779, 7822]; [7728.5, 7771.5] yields 1.07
